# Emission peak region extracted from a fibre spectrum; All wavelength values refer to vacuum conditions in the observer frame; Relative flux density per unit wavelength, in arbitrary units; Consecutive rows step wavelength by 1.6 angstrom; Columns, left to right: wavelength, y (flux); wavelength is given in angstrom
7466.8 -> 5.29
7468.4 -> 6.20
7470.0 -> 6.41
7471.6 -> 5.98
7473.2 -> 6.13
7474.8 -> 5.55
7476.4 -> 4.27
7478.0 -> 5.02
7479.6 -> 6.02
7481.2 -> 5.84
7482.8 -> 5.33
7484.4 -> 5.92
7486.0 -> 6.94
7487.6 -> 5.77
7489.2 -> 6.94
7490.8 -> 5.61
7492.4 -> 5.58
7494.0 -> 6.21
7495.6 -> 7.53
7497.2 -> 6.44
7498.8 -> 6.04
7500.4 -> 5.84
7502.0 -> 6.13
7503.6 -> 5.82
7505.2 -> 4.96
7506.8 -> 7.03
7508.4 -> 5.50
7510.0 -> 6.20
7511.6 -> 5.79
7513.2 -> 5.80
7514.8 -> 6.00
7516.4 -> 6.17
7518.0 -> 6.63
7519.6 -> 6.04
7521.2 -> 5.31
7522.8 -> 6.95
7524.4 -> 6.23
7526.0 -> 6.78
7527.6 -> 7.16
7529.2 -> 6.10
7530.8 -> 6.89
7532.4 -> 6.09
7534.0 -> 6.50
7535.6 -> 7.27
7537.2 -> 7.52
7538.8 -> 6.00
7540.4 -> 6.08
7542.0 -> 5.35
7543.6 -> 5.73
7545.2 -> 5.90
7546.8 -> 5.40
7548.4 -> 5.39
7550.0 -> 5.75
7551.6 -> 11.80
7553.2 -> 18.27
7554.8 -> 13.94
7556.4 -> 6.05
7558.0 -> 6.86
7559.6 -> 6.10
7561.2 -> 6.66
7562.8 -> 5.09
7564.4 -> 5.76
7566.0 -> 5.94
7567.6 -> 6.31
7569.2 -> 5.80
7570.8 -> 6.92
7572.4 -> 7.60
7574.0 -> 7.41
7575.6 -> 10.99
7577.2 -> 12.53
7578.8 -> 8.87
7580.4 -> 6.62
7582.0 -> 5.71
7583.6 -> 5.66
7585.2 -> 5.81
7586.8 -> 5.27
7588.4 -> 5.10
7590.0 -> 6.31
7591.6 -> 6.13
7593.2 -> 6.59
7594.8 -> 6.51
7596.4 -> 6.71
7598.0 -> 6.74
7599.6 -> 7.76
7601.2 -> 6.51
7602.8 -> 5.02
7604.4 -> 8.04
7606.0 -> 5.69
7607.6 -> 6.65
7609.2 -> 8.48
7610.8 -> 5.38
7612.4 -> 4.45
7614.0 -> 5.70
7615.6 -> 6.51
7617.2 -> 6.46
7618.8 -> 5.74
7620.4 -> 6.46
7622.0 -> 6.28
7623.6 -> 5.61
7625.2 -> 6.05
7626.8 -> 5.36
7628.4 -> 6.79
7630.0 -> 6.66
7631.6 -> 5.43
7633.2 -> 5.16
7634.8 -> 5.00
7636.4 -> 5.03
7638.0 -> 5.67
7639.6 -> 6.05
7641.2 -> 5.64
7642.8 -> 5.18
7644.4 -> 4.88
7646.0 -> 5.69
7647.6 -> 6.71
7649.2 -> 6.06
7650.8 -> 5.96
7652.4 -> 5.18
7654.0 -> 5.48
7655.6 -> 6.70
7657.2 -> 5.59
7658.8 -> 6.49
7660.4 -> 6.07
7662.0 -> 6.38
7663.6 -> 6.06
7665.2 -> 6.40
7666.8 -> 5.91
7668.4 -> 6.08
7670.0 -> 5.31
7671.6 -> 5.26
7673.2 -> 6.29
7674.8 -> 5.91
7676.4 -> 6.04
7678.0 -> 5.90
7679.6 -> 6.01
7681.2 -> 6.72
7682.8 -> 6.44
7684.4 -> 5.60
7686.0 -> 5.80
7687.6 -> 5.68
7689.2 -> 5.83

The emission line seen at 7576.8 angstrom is [N II] 6583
